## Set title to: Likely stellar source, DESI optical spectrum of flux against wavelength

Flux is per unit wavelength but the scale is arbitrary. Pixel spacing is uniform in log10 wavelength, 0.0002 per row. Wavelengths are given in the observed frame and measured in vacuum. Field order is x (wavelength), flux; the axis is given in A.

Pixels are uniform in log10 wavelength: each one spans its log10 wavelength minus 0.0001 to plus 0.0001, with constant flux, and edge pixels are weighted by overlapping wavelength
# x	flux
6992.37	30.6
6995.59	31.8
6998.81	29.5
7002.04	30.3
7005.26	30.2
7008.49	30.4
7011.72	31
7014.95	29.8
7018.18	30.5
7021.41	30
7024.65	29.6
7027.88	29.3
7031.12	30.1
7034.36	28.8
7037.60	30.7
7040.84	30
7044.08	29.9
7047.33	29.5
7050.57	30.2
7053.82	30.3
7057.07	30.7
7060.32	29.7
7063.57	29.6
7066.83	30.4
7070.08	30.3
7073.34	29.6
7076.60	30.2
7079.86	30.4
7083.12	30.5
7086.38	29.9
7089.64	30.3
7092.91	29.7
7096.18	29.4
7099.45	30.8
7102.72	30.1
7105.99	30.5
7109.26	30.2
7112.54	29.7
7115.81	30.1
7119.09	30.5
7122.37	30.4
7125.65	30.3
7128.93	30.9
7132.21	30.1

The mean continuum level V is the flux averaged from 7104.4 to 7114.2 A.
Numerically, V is 30.1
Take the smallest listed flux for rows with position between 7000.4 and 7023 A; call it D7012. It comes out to 29.8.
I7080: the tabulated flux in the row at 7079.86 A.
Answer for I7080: 30.4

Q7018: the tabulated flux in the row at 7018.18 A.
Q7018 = 30.5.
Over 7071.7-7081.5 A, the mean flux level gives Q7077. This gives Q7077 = 30.1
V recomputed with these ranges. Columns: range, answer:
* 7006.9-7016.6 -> 30.4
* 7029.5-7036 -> 29.4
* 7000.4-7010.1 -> 30.3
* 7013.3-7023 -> 30.1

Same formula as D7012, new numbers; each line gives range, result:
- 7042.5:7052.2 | 29.5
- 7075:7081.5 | 30.2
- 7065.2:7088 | 29.6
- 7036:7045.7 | 29.9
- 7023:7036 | 28.8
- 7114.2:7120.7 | 30.1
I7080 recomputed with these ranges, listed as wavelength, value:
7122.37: 30.4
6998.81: 29.5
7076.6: 30.2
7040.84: 30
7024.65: 29.6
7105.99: 30.5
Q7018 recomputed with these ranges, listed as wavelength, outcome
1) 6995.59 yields 31.8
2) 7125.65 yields 30.3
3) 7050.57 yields 30.2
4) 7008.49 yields 30.4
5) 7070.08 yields 30.3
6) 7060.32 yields 29.7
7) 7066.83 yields 30.4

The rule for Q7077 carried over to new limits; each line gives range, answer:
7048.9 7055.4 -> 30.3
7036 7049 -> 30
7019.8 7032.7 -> 29.7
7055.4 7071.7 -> 30.1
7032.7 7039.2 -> 29.7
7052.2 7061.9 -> 30.2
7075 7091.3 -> 30.3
